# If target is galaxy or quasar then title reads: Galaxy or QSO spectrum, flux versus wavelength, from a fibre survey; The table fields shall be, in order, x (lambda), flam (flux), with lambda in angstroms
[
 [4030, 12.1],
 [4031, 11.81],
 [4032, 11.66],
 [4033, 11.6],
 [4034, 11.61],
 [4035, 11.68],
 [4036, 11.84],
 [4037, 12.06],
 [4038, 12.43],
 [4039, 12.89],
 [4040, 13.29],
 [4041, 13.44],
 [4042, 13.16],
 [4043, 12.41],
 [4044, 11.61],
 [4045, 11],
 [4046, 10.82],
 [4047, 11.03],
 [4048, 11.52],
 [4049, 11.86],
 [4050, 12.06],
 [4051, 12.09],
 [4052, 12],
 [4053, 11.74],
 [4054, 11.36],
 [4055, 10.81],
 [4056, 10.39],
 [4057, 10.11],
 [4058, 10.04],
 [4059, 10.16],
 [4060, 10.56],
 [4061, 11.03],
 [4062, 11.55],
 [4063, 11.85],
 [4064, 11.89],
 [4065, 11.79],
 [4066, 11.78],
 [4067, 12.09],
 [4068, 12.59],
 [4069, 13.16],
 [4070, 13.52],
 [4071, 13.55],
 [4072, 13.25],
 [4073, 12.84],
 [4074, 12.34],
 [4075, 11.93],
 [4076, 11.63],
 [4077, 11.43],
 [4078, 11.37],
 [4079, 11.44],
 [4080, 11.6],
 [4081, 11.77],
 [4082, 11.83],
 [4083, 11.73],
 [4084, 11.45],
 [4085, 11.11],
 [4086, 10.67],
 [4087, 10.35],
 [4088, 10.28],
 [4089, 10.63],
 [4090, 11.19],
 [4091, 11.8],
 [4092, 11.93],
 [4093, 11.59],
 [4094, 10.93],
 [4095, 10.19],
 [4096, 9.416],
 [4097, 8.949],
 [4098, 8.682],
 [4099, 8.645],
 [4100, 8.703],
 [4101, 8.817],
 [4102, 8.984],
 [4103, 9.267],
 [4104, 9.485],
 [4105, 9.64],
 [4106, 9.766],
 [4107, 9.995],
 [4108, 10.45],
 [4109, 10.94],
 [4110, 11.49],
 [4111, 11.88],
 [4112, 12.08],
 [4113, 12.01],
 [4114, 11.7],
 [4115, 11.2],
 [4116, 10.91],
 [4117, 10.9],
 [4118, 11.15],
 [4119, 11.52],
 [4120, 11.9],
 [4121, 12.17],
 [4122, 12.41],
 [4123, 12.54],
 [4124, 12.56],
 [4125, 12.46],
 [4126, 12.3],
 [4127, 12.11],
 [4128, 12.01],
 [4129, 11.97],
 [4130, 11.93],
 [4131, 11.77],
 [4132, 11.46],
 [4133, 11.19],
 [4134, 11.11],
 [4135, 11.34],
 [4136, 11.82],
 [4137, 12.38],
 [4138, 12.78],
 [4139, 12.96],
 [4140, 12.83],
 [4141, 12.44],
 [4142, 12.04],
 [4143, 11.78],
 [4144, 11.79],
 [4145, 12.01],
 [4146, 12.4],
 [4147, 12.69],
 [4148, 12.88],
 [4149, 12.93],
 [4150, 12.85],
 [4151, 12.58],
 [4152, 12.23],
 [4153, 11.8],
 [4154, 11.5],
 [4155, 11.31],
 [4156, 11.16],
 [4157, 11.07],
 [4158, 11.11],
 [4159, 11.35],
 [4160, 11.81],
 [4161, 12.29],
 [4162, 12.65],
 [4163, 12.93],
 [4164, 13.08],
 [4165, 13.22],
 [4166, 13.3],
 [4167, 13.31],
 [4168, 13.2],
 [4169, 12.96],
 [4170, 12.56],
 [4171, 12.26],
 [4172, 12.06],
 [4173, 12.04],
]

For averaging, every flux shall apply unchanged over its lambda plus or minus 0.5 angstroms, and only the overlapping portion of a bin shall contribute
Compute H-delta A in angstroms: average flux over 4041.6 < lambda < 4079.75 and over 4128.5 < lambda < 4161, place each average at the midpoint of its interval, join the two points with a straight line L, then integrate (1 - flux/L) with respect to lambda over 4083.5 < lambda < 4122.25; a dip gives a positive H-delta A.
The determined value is 3.99 angstroms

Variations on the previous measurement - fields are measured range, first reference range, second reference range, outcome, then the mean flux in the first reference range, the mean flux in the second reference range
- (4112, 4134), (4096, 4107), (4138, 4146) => -2.0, 9.15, 12.3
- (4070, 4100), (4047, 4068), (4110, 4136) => 0.9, 11.4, 11.8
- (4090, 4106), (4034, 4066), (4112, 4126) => 2.6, 11.6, 11.8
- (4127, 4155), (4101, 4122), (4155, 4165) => -1.4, 10.9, 12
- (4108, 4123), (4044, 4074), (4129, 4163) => 0.4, 11.7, 12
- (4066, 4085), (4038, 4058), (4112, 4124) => -0.7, 11.7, 11.7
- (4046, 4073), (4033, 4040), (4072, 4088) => 0.3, 12.1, 11.6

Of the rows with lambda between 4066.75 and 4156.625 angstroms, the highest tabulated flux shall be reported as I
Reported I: 13.55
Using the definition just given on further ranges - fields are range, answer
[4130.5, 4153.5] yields 12.96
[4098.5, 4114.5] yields 12.08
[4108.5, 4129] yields 12.56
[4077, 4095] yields 11.93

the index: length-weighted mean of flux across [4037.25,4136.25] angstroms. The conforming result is 11.4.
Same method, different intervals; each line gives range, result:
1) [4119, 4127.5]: 12.3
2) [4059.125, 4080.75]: 12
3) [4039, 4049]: 12.1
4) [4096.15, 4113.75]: 10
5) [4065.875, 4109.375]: 11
